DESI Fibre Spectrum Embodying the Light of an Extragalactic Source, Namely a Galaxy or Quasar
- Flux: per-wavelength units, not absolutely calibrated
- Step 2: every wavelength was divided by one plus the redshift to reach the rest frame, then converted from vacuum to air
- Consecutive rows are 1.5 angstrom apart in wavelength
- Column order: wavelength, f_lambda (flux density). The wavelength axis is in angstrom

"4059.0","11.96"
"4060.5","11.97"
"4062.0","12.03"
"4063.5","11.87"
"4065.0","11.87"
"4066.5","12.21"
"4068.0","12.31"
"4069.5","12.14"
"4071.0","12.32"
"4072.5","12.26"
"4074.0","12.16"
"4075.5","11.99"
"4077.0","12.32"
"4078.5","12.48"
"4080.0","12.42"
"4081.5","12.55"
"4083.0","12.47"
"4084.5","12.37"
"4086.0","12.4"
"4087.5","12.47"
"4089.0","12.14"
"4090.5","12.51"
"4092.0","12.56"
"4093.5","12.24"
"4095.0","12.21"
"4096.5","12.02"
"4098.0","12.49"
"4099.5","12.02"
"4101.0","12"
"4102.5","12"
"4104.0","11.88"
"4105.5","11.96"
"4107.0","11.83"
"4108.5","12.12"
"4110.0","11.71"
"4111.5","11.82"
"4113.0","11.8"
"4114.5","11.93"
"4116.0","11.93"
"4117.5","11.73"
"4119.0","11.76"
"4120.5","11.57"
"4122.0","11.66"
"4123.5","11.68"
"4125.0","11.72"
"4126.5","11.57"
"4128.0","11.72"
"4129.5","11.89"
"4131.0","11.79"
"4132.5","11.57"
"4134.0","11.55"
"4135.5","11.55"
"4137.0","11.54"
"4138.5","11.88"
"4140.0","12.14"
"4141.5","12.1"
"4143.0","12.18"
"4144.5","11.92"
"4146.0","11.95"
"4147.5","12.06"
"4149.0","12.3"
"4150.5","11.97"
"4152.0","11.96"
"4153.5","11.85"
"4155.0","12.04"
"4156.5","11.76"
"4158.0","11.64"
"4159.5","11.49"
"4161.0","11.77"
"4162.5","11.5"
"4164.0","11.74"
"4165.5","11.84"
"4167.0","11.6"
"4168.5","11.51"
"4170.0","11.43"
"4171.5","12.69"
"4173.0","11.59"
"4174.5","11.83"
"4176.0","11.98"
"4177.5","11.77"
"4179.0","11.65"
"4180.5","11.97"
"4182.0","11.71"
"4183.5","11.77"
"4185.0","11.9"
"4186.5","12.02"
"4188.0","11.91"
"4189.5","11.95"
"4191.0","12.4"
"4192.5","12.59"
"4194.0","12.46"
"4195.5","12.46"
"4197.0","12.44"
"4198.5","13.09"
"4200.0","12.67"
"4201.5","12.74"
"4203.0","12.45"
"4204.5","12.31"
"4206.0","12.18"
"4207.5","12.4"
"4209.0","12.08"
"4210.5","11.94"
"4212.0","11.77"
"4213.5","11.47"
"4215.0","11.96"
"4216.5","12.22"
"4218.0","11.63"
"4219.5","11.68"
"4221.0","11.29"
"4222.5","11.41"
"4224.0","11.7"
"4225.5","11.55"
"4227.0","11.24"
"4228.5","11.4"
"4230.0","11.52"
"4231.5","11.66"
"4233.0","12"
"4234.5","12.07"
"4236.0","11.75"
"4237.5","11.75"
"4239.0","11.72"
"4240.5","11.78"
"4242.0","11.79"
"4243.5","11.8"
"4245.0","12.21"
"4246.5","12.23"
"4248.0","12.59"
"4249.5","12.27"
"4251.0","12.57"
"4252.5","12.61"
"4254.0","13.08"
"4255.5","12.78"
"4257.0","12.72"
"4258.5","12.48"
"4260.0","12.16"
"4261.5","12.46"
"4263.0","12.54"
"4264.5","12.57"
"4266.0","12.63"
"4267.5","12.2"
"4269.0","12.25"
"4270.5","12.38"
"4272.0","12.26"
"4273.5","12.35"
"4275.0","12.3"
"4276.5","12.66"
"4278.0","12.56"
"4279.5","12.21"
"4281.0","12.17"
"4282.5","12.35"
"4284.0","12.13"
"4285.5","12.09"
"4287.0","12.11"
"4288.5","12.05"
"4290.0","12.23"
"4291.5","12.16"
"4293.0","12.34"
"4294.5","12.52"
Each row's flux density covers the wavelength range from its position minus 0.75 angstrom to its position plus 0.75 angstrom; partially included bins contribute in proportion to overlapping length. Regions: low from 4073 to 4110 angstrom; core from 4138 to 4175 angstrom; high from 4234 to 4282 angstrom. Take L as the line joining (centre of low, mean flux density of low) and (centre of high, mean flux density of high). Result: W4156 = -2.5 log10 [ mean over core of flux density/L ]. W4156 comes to 0.03 mag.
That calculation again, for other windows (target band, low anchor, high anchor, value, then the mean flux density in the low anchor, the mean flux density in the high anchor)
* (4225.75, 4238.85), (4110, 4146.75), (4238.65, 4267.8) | 0.05 mag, 11.8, 12.4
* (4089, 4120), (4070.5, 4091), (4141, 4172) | 0.02 mag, 12.3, 11.9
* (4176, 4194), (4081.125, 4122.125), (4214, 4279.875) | 0.01 mag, 12.1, 12.1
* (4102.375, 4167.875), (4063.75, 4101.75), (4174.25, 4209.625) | 0.04 mag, 12.3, 12.2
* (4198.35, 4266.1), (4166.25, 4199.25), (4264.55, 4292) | 0.01 mag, 12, 12.3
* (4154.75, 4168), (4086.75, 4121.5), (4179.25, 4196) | 0.03 mag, 12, 12.1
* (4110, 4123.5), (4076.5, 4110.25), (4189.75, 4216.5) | 0.04 mag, 12.2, 12.3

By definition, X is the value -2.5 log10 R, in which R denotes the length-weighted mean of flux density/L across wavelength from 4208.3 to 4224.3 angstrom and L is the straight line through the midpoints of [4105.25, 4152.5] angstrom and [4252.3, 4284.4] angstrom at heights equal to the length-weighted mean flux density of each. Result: 0.04 mag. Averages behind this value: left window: 11.8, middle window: 11.7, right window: 12.4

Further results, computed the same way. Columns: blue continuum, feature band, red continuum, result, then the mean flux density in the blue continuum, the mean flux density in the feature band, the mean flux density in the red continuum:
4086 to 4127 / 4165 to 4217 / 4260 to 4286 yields 0.01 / 12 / 12.1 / 12.4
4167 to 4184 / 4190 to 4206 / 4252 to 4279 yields -0.05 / 11.8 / 12.5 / 12.5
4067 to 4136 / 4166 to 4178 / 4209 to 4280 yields 0.02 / 12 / 11.8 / 12.1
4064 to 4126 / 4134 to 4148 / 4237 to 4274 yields 0.02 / 12.1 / 11.9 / 12.3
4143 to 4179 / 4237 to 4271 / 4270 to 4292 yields -0.01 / 11.8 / 12.3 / 12.3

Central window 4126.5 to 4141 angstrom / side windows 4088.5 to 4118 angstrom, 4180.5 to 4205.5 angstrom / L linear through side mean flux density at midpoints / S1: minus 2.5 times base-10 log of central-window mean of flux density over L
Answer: 0.036 mag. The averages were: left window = 12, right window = 12.3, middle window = 11.7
